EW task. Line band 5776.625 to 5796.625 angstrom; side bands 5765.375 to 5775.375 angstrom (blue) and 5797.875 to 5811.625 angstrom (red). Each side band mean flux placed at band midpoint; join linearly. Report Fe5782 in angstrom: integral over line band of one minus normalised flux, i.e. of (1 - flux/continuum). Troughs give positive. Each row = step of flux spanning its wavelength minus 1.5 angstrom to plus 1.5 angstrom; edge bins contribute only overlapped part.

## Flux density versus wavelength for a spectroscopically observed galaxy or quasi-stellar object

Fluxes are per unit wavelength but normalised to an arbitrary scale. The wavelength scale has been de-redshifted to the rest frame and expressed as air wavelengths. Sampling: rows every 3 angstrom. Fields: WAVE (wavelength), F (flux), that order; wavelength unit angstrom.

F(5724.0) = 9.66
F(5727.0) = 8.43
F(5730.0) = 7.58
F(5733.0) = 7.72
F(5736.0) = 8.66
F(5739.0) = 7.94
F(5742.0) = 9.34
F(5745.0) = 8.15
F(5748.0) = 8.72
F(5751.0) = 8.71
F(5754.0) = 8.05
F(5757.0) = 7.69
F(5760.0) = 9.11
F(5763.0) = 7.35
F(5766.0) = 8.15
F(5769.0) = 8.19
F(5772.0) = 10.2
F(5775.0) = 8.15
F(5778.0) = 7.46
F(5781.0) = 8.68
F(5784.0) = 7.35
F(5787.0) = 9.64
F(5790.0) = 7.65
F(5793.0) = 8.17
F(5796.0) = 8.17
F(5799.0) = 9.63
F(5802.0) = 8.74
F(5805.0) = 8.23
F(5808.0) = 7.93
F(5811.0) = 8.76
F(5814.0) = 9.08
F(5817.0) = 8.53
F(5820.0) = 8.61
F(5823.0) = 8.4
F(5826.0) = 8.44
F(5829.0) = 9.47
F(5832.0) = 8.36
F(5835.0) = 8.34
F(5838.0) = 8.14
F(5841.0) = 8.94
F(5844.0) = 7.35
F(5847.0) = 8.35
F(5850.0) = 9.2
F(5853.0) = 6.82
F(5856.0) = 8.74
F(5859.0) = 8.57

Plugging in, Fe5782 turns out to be 1.2 angstrom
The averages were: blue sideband 8.78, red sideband 8.62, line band 8.16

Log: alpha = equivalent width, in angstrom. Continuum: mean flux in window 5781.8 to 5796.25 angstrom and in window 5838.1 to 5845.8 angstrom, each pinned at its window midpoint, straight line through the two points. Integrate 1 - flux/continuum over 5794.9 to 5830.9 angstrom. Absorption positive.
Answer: -2.1 angstrom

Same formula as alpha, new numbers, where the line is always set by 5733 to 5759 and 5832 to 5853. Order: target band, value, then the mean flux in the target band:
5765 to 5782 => -0.3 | 8.47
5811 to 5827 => -0.6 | 8.63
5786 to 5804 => -0.7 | 8.63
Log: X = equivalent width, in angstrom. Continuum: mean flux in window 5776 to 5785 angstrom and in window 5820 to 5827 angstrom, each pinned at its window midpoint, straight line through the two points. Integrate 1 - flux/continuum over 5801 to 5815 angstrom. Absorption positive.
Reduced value -0.5 angstrom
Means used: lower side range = 7.87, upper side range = 8.46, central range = 8.52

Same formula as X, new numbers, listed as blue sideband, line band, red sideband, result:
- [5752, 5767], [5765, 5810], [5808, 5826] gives -0.52 angstrom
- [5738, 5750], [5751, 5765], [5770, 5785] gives 0.62 angstrom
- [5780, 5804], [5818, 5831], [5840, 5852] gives -0.44 angstrom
